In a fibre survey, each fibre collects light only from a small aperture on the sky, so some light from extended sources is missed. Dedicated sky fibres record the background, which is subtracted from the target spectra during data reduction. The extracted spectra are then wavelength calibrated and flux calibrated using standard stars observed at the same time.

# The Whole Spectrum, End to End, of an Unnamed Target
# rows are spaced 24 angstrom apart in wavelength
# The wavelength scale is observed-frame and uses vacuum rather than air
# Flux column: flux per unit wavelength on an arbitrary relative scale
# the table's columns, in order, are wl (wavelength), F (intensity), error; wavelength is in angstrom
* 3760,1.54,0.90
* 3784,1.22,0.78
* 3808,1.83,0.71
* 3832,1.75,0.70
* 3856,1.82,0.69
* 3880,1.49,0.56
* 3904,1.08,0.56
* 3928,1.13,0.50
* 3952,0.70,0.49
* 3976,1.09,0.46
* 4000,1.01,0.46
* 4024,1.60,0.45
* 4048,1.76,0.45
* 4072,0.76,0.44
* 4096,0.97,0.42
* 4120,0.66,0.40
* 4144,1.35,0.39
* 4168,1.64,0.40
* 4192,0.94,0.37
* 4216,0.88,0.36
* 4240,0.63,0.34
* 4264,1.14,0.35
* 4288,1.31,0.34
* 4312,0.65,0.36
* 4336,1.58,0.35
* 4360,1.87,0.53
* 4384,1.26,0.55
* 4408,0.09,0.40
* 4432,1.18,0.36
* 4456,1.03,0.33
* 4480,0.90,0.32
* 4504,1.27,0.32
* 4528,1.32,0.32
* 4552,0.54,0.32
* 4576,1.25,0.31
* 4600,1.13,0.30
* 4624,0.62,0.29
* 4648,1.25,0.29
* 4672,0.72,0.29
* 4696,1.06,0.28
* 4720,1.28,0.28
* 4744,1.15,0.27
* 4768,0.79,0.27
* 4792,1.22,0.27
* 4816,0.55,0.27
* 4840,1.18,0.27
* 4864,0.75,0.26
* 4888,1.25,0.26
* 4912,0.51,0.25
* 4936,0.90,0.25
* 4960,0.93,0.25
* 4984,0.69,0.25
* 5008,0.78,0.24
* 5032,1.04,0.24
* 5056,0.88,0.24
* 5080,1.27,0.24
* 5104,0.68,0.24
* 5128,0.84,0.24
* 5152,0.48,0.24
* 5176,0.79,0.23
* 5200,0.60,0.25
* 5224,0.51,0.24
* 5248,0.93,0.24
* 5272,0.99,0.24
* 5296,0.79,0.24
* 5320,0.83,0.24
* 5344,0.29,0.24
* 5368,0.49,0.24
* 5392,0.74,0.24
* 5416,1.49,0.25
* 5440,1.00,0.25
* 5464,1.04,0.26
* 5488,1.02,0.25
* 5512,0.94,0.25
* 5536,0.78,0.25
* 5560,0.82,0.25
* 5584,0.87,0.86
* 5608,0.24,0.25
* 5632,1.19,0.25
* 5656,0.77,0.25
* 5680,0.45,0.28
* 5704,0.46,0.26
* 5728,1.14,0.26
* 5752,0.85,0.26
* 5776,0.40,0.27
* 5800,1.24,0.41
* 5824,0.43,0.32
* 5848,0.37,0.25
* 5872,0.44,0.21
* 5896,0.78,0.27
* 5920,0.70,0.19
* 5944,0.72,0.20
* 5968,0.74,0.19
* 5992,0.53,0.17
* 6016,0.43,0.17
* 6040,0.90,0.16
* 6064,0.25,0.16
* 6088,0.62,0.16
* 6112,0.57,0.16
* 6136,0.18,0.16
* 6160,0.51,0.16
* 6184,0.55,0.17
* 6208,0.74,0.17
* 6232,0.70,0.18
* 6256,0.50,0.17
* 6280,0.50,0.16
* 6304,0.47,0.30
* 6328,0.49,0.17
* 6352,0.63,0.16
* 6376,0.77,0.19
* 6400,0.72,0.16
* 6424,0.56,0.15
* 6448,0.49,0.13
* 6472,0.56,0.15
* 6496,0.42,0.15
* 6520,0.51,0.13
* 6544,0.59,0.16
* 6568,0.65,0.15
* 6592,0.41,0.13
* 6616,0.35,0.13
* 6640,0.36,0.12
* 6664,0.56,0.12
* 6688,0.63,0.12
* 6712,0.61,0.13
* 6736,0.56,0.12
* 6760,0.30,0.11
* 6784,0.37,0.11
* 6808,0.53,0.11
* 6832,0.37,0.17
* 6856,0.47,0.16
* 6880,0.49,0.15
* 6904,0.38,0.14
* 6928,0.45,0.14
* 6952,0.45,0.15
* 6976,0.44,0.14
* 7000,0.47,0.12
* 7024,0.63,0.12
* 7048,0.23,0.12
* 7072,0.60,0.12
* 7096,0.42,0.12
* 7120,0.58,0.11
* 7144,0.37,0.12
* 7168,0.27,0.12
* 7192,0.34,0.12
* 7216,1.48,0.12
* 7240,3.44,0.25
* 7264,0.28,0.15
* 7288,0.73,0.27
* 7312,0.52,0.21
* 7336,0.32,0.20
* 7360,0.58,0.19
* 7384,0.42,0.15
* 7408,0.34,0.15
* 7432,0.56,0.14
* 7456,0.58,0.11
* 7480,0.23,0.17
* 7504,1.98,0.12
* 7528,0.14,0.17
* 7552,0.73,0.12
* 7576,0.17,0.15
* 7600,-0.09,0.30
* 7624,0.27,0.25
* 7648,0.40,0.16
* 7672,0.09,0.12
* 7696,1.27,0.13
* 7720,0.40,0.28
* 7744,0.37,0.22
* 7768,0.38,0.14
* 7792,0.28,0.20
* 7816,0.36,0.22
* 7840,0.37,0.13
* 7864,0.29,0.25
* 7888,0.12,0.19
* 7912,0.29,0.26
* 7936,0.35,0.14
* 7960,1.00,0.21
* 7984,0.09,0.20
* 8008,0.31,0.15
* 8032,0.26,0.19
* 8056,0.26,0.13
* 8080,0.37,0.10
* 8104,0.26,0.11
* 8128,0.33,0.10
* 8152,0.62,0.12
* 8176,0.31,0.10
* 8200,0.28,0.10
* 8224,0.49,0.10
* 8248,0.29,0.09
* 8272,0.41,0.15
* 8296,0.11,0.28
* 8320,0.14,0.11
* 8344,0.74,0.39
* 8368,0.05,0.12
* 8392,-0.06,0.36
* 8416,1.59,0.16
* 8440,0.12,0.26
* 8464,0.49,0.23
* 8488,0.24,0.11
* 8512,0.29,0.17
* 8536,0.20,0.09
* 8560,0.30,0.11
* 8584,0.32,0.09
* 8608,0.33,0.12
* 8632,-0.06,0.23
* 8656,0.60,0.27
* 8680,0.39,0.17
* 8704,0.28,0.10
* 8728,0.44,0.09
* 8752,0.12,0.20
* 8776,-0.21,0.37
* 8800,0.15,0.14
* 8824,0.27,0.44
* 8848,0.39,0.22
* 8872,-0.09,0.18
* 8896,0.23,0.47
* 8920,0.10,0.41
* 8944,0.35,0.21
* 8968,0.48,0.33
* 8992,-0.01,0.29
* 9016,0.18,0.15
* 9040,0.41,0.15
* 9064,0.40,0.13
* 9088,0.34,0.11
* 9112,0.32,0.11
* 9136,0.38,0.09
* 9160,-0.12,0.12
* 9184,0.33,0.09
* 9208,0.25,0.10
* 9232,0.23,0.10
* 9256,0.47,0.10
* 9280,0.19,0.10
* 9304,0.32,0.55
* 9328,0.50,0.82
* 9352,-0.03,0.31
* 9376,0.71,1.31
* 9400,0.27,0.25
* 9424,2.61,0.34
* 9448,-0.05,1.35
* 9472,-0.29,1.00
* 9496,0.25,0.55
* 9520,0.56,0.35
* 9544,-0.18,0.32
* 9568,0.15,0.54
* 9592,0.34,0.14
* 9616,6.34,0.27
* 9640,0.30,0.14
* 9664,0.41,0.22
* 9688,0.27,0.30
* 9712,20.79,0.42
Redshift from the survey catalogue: 0.94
